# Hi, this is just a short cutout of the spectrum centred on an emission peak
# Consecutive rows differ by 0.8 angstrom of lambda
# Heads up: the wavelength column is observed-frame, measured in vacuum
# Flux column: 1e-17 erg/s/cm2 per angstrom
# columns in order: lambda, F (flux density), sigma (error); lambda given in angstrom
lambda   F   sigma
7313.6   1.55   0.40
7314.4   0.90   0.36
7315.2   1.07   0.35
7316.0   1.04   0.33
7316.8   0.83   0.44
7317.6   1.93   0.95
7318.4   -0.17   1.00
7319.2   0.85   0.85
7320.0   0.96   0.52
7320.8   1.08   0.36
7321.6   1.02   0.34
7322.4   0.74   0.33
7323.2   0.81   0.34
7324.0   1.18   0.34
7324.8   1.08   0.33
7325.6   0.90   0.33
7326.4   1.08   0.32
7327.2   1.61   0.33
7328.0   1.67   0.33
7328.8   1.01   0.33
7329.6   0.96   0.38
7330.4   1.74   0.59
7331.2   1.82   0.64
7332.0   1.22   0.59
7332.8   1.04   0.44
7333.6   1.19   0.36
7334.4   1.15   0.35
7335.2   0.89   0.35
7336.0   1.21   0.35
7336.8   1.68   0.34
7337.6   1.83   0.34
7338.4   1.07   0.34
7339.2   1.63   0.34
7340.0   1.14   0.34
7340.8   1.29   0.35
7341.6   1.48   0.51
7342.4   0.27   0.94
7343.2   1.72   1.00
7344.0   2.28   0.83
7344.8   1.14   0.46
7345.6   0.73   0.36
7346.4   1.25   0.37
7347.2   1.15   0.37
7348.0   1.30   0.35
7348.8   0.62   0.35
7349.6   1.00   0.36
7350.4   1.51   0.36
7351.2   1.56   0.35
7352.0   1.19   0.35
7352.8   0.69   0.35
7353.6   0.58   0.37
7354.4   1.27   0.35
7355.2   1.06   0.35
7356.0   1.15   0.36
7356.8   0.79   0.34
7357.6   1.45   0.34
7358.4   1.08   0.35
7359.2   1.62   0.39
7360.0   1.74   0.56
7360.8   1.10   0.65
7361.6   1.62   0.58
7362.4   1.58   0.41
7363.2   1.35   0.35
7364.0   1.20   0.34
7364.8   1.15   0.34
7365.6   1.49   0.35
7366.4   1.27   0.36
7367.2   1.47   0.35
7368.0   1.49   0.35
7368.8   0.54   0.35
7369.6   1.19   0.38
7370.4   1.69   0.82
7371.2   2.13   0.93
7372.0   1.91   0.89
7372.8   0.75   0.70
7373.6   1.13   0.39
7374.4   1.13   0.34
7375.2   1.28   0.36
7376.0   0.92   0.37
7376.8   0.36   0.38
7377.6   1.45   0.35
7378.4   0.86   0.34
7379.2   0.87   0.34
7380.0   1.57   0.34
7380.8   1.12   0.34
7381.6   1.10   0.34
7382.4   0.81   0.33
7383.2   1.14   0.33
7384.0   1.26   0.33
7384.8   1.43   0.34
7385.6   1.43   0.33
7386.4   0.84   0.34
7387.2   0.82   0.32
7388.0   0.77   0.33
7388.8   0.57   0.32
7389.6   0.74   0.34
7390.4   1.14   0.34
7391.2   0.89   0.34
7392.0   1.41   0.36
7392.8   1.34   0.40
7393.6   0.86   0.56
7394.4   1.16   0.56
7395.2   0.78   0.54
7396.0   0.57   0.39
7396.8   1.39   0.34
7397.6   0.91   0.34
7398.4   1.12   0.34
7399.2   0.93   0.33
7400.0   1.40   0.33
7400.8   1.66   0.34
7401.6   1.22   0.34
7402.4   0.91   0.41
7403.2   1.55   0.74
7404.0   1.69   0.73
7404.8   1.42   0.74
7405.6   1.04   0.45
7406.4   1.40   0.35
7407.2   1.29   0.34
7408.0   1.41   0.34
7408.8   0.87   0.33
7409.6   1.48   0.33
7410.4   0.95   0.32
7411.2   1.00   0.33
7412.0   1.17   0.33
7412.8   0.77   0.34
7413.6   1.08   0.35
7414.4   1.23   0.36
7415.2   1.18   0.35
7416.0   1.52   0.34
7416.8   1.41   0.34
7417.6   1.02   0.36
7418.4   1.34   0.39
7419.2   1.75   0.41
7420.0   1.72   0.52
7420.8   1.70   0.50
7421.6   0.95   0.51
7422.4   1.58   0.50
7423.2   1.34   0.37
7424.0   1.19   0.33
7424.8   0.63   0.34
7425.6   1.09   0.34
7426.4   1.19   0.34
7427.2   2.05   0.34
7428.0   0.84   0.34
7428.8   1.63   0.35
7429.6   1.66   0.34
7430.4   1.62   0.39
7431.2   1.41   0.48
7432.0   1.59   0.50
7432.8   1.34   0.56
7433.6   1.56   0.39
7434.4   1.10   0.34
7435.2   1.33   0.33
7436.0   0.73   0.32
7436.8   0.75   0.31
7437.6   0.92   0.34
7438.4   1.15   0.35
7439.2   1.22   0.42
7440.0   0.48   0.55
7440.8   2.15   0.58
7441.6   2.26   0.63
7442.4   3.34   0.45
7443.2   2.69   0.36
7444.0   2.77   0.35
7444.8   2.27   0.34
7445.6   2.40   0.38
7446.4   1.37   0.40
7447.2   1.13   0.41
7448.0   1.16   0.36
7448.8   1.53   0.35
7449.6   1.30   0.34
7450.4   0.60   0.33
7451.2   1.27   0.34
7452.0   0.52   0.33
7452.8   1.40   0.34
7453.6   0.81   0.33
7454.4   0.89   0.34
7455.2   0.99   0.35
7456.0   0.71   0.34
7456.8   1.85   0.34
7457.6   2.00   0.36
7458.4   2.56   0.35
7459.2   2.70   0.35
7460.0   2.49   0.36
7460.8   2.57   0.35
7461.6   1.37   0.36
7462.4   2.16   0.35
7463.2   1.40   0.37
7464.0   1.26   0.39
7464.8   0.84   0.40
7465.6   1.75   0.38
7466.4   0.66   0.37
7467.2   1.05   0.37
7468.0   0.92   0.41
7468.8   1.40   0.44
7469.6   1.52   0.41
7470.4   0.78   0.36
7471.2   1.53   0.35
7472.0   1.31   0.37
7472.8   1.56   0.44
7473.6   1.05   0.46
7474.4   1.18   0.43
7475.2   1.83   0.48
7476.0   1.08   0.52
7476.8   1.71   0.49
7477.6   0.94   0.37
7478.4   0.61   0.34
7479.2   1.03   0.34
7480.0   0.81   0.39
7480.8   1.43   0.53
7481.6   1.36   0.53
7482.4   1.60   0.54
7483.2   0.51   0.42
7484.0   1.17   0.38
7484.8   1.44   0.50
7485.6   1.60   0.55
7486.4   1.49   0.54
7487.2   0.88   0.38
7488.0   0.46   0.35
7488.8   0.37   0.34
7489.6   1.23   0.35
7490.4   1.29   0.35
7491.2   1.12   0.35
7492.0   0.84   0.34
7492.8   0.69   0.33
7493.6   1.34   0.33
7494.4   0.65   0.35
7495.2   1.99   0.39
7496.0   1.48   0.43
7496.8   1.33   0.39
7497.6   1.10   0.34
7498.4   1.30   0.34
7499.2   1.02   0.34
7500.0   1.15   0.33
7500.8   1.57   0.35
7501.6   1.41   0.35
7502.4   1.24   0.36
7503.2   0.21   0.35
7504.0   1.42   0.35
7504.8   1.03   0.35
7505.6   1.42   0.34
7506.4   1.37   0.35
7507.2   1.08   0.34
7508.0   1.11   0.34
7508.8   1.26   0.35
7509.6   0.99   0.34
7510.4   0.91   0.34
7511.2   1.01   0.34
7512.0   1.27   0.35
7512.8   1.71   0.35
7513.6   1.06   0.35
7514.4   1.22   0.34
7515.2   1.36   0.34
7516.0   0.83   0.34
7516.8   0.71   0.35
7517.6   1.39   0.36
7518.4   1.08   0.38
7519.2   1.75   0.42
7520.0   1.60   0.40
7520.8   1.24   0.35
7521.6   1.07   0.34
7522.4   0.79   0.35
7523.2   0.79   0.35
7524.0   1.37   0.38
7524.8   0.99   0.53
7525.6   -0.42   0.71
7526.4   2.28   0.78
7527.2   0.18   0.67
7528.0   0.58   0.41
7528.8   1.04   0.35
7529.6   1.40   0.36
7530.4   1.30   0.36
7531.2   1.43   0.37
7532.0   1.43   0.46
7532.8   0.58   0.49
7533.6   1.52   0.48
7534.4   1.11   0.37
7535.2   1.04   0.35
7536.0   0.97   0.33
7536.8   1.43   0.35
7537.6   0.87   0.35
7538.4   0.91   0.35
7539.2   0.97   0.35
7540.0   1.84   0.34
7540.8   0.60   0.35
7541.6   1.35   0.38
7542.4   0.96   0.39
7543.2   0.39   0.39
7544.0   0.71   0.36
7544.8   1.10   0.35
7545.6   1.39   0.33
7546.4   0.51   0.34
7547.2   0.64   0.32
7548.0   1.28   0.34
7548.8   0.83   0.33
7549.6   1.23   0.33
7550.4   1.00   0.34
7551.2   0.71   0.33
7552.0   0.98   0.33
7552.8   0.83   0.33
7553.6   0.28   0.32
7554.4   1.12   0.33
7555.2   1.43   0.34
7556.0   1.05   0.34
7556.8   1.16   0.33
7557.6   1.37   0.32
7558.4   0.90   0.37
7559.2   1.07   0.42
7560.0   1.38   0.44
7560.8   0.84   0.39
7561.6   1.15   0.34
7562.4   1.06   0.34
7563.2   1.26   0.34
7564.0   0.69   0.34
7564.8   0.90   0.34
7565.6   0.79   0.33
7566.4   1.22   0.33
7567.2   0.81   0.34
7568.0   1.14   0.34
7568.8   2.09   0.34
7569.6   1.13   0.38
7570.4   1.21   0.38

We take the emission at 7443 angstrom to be [S II] 6716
